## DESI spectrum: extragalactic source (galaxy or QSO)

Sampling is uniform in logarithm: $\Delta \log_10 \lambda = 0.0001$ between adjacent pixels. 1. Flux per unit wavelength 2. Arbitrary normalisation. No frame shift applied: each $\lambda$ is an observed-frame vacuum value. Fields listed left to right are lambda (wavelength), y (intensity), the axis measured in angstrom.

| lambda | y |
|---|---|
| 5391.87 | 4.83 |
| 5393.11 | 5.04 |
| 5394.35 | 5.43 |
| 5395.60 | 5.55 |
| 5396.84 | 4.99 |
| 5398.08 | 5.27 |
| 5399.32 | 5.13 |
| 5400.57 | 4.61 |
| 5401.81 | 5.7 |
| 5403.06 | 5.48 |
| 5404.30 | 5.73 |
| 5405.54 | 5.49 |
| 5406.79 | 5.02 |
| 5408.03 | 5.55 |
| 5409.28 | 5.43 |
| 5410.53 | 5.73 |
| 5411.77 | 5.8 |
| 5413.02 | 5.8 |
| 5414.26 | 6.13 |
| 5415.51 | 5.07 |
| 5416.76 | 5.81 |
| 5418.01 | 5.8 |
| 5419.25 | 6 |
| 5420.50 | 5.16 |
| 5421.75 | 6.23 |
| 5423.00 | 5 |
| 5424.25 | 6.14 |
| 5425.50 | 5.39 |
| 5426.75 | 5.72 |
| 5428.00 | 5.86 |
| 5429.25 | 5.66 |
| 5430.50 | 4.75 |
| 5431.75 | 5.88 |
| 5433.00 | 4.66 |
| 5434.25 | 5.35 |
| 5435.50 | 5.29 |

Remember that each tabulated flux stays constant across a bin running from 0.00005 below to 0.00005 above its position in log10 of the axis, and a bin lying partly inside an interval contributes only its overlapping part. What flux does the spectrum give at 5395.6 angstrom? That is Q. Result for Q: 5.55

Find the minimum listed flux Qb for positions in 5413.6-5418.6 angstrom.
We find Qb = 5.07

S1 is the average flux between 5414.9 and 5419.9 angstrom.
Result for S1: 5.67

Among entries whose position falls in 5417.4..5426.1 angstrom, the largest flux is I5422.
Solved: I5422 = 6.23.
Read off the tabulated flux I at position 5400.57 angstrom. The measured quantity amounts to 4.61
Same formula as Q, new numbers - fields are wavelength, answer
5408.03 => 5.55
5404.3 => 5.73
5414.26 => 6.13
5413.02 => 5.8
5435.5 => 5.29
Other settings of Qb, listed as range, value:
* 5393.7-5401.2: 4.61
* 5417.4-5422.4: 5.16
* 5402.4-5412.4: 5.02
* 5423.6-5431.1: 4.75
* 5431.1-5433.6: 4.66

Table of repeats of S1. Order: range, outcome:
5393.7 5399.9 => 5.28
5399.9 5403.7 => 5.26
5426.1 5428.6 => 5.78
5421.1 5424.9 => 5.78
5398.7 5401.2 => 4.87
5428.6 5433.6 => 5.25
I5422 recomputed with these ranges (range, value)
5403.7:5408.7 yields 5.73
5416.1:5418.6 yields 5.81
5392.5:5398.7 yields 5.55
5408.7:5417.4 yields 6.13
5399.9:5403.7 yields 5.7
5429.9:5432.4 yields 5.88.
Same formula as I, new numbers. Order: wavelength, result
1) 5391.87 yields 4.83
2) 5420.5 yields 5.16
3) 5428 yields 5.86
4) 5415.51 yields 5.07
